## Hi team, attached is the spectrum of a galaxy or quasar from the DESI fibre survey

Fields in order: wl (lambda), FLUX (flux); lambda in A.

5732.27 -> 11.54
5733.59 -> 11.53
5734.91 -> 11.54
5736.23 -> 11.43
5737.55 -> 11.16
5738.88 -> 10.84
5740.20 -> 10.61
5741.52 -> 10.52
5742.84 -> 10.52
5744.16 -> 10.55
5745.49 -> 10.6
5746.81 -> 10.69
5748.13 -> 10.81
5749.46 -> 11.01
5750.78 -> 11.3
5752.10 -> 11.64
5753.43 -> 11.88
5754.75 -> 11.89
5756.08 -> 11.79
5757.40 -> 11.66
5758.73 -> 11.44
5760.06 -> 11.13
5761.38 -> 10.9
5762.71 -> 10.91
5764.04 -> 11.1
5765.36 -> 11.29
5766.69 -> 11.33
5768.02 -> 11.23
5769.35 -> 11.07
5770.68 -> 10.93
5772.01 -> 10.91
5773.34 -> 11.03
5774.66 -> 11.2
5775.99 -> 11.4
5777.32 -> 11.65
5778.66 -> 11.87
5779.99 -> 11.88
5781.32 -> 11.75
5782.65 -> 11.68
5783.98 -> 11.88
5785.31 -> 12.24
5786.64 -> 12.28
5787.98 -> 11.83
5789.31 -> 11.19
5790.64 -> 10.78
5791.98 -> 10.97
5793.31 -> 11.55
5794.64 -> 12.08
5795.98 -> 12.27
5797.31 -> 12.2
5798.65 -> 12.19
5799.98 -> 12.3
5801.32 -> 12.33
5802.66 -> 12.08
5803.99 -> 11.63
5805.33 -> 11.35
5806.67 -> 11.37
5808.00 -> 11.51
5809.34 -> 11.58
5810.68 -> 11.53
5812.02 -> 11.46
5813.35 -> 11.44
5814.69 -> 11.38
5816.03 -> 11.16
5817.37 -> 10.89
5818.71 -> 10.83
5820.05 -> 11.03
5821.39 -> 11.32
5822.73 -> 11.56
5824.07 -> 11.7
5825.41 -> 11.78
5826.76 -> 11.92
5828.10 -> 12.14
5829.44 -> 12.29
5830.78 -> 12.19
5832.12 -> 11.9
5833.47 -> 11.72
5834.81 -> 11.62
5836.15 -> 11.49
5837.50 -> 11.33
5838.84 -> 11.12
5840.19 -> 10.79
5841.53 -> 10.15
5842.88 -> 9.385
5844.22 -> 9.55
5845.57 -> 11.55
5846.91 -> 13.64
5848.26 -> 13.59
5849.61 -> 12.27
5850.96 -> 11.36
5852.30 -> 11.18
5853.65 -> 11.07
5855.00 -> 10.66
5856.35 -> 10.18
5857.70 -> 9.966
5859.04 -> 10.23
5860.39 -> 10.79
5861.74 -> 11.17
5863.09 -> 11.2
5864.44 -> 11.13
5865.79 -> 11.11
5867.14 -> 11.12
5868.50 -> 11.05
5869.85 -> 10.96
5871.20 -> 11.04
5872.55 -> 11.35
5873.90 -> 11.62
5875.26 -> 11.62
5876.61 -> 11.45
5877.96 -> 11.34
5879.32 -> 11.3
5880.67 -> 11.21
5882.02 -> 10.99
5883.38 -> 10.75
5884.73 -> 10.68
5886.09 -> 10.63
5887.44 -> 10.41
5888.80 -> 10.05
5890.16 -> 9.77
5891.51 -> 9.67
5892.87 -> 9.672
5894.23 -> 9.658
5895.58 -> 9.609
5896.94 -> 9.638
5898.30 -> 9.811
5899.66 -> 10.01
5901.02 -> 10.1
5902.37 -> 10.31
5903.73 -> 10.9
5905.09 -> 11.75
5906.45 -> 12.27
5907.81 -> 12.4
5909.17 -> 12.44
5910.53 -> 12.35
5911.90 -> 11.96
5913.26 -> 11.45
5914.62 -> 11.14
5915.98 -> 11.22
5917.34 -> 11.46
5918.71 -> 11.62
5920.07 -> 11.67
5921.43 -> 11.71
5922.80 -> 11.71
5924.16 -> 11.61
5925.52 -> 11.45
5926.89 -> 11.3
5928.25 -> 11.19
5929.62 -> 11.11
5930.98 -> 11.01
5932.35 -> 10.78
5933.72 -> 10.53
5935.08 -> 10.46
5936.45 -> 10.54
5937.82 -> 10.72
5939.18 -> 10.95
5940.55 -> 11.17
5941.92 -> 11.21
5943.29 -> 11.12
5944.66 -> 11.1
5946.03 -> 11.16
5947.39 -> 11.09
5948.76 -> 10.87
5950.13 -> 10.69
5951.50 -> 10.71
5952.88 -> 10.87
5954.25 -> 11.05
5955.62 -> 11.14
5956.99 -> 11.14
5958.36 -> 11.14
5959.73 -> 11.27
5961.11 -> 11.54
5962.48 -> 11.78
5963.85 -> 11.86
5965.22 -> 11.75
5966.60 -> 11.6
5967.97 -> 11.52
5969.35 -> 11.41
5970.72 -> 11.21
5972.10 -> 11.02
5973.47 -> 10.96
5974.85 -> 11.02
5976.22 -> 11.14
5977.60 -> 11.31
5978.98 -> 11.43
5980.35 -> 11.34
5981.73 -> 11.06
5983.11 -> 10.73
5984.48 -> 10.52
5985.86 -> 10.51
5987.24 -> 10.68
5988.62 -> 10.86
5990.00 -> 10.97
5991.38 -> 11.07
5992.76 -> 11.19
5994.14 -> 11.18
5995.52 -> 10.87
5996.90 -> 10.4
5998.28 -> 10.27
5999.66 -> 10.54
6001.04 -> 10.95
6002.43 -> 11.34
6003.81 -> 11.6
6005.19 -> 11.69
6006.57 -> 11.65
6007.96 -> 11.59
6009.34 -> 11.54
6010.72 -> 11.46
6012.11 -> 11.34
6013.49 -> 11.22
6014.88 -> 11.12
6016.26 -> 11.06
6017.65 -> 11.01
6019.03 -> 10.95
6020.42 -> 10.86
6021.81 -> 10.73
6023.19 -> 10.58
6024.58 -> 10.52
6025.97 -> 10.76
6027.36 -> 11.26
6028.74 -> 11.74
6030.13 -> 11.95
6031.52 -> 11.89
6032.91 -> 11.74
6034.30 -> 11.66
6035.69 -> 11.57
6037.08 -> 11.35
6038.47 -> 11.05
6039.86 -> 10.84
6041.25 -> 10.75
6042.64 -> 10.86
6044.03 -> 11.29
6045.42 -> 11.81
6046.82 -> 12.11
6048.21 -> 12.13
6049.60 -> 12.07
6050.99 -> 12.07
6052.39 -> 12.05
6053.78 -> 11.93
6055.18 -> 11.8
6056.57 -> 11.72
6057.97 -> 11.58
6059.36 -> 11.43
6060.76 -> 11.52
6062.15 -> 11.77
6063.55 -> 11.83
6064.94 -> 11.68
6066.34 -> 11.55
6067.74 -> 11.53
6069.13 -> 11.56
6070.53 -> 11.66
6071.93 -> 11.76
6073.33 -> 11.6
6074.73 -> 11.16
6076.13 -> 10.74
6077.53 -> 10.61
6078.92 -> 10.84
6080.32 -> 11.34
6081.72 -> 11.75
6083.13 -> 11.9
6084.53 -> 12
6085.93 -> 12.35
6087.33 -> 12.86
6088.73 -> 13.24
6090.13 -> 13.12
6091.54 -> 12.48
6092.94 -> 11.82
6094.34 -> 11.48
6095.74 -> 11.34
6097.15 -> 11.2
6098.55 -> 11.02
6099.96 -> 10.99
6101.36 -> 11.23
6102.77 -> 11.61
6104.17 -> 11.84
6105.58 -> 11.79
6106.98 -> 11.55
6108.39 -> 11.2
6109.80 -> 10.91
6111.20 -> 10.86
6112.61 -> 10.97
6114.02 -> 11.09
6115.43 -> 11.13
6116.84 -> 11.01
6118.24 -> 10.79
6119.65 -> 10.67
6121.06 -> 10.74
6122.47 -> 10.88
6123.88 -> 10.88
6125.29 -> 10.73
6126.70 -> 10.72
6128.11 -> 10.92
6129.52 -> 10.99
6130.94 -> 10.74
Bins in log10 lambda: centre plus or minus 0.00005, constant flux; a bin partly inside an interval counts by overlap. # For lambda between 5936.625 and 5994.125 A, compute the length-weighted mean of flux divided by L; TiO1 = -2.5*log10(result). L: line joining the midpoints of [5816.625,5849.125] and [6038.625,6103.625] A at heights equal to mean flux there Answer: 0.04 mag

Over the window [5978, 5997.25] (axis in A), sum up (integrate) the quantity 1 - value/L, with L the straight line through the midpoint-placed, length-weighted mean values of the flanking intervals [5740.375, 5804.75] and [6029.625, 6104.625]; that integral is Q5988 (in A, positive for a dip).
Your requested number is 1.1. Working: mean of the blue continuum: 11.4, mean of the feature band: 10.9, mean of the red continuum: 11.6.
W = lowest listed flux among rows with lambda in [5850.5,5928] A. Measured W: 9.609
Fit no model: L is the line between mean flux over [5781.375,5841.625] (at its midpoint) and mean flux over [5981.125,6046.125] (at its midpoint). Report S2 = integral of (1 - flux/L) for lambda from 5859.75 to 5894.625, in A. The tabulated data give 1.9 A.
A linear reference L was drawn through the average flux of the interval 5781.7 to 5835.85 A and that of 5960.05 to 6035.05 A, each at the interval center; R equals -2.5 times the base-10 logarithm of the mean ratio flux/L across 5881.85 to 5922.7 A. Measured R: 0.05 mag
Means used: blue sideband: 11.7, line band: 10.9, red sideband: 11.2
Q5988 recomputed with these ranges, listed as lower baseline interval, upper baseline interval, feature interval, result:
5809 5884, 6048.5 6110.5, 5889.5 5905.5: 1.9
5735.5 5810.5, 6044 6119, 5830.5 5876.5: 1.1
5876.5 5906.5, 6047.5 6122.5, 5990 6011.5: -0.1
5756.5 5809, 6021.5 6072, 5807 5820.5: 0.3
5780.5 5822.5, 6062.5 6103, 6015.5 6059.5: 0.9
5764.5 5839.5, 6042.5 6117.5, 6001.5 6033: 0.9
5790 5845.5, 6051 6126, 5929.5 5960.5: 1.4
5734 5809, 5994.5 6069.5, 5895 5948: 1.2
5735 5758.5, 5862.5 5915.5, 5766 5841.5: -3.5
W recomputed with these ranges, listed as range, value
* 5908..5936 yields 10.46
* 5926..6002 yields 10.27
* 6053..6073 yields 11.43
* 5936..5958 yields 10.54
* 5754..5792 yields 10.78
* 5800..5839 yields 10.83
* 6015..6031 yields 10.52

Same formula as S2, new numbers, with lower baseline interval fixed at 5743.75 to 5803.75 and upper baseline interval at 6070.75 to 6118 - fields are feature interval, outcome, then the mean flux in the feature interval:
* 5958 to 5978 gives 0.2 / 11.4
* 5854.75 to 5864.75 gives 0.7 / 10.7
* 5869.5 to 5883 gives 0.3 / 11.3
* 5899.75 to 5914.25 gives 0.0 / 11.5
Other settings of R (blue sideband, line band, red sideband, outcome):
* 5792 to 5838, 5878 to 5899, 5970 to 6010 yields 0.11 mag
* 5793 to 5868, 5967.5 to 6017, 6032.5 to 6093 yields 0.05 mag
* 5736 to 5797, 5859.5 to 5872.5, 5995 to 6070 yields 0.03 mag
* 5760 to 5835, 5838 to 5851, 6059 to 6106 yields 0.02 mag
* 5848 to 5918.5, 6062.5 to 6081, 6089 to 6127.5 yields -0.01 mag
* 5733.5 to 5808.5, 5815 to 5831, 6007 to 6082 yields -0.01 mag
